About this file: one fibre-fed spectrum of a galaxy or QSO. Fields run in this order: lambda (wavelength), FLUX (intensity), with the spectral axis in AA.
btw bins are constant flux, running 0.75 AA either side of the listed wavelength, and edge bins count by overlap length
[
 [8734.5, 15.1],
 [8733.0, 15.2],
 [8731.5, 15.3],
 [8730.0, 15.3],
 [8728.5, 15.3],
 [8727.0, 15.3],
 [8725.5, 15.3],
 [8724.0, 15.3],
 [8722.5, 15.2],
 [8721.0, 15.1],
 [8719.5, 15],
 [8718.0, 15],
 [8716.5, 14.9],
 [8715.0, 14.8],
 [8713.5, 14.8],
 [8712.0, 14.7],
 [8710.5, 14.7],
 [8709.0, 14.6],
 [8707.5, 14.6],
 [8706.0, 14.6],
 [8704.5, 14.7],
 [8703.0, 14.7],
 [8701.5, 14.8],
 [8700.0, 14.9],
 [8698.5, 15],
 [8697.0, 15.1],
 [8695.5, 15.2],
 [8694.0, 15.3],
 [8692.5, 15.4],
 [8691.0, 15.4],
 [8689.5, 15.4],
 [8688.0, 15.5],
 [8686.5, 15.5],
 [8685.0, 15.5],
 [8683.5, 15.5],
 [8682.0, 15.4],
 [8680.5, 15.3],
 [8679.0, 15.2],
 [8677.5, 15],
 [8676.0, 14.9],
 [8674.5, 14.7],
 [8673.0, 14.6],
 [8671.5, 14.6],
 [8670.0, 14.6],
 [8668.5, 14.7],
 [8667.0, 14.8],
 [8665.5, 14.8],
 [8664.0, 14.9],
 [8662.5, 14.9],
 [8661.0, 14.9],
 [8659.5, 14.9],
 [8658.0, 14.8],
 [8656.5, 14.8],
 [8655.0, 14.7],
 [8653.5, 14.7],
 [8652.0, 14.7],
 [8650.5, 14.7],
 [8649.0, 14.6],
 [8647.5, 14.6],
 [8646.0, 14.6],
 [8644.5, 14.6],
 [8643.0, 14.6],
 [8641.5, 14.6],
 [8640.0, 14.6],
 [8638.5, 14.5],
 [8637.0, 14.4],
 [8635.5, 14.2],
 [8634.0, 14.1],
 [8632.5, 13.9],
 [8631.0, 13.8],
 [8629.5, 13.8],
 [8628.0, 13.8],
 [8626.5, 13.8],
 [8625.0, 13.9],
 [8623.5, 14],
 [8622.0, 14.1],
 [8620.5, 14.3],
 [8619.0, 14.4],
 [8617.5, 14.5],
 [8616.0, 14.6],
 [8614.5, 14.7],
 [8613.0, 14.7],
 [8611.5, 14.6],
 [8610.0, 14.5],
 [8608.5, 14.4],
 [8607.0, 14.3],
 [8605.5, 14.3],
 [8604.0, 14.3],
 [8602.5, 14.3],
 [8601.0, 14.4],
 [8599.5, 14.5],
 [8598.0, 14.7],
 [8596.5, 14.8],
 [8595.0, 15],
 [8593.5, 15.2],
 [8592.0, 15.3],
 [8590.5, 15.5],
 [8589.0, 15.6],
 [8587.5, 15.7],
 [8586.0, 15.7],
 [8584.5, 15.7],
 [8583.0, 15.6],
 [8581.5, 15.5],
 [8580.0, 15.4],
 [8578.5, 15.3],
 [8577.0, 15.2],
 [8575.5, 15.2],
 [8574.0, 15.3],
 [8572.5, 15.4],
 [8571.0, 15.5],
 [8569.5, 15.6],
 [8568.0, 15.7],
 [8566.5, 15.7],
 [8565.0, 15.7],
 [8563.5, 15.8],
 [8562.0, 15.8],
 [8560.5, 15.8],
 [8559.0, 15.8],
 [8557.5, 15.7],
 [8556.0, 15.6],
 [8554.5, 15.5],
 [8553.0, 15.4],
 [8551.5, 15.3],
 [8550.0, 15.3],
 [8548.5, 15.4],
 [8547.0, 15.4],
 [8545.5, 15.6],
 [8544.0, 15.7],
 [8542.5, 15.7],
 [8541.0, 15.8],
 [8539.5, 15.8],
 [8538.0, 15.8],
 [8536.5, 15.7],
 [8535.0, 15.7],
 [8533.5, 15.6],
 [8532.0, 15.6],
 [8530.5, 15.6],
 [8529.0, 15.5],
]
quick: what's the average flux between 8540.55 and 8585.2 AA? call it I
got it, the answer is 15.5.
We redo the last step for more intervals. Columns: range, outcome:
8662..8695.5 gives 15.1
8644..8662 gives 14.7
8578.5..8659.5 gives 14.6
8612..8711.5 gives 14.7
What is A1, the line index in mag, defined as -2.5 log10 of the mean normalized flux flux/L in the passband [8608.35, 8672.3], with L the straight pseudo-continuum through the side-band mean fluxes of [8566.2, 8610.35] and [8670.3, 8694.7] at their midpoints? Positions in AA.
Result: 0.05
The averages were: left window 15.1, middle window 14.5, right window 15.2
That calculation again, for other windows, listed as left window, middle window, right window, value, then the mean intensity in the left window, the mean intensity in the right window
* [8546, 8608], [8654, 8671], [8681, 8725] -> 0.02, 15.3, 15.1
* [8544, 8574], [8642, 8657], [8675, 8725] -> 0.04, 15.6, 15.1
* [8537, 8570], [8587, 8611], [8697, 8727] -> 0.05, 15.6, 14.9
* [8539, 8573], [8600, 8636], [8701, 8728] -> 0.08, 15.6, 14.9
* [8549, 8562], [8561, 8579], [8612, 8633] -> -0.02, 15.6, 14.2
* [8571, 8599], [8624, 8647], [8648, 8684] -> 0.06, 15.3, 14.9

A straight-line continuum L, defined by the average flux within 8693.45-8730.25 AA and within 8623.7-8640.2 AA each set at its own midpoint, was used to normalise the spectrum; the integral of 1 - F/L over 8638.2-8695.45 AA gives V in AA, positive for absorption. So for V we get -1.9 AA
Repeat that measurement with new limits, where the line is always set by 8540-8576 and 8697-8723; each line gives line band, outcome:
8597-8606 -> 0.5 AA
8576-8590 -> -0.1 AA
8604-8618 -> 0.7 AA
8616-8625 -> 0.6 AA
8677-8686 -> -0.2 AA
